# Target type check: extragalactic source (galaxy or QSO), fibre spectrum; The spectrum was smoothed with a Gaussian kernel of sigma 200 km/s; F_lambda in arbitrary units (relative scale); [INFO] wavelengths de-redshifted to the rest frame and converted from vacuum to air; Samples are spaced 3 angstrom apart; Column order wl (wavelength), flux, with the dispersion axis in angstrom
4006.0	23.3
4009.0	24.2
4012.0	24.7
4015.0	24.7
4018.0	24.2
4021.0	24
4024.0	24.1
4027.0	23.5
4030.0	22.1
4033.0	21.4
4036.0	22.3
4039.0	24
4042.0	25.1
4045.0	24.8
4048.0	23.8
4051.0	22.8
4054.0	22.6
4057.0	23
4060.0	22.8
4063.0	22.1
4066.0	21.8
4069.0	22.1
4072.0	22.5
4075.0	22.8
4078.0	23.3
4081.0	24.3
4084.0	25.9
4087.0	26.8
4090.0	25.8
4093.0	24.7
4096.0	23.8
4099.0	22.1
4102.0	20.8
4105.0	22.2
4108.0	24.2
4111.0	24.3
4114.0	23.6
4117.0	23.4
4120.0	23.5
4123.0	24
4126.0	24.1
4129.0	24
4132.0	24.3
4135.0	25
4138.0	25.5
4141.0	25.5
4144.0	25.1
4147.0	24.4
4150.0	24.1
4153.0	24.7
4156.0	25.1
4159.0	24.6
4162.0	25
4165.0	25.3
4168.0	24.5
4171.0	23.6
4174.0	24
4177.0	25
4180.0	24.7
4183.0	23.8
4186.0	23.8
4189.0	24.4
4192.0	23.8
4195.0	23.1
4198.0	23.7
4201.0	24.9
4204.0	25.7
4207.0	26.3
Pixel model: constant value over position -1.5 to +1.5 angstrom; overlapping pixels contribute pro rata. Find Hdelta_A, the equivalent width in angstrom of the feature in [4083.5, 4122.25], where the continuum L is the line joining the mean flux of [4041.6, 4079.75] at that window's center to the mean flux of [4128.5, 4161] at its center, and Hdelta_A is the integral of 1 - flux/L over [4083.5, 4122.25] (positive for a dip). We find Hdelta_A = 0.0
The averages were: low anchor 23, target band 23.9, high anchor 24.8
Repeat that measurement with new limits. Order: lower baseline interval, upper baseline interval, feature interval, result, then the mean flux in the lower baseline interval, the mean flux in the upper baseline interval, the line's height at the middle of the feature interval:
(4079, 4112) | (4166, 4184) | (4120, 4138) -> -0.1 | 24.1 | 24.3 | 24.2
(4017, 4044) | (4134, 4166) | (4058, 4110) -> 1.5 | 23.4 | 24.9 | 24.1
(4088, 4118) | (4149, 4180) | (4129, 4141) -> -0.4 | 23.5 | 24.6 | 24.1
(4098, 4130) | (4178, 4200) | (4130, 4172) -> -2.0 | 23.3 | 23.9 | 23.6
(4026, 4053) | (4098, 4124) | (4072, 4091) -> -1.2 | 23.3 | 23.1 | 23.2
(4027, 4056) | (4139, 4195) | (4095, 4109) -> 0.8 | 23.2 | 24.5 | 23.8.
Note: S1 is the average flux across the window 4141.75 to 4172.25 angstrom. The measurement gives 24.7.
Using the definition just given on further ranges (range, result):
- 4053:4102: 23.5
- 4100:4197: 24.2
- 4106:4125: 23.8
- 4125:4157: 24.7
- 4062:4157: 23.9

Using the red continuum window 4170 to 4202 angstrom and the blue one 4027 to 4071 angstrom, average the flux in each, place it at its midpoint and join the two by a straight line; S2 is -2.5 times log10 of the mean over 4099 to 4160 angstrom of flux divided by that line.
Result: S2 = -0.02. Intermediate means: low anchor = 22.9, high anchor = 24.1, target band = 24.1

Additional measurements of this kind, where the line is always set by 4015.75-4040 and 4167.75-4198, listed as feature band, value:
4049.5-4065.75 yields 0.04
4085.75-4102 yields -0.03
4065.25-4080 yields 0.04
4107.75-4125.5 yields -0.01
